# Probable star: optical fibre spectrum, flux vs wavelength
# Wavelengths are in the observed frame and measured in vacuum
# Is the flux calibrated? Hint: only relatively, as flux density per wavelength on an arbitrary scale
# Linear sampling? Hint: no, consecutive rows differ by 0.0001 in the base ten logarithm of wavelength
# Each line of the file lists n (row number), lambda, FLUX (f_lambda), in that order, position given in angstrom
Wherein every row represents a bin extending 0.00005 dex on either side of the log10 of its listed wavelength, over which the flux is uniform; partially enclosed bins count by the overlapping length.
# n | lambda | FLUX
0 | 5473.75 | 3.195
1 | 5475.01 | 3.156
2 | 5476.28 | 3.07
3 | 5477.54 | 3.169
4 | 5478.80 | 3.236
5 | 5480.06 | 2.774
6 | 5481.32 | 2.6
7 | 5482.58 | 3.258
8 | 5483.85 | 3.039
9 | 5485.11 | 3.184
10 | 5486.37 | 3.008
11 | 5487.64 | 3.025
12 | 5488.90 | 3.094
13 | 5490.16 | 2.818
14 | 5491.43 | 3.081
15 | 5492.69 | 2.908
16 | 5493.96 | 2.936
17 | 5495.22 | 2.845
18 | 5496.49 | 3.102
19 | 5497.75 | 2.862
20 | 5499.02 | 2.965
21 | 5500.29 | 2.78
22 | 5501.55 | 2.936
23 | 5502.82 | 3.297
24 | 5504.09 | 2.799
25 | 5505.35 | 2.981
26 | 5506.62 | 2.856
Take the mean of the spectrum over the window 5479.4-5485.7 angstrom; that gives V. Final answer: 2.97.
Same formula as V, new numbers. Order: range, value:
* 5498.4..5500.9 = 2.87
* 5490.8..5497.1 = 2.97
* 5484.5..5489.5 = 3.08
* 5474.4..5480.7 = 3.08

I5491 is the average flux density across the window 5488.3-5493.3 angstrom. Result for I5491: 2.98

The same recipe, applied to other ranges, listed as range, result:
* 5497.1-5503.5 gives 2.97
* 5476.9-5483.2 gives 3.01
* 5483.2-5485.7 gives 3.11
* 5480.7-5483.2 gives 2.93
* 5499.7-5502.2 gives 2.87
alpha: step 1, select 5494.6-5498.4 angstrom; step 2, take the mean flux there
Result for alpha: 2.93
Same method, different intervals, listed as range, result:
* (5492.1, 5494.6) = 2.92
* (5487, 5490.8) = 2.98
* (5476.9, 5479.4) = 3.2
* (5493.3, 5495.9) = 2.89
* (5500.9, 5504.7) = 3.01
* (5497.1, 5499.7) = 2.91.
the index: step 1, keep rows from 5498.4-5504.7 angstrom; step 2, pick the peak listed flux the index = 3.297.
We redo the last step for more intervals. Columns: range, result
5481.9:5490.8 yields 3.258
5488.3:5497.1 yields 3.102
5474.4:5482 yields 3.236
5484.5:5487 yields 3.184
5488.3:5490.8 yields 3.094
